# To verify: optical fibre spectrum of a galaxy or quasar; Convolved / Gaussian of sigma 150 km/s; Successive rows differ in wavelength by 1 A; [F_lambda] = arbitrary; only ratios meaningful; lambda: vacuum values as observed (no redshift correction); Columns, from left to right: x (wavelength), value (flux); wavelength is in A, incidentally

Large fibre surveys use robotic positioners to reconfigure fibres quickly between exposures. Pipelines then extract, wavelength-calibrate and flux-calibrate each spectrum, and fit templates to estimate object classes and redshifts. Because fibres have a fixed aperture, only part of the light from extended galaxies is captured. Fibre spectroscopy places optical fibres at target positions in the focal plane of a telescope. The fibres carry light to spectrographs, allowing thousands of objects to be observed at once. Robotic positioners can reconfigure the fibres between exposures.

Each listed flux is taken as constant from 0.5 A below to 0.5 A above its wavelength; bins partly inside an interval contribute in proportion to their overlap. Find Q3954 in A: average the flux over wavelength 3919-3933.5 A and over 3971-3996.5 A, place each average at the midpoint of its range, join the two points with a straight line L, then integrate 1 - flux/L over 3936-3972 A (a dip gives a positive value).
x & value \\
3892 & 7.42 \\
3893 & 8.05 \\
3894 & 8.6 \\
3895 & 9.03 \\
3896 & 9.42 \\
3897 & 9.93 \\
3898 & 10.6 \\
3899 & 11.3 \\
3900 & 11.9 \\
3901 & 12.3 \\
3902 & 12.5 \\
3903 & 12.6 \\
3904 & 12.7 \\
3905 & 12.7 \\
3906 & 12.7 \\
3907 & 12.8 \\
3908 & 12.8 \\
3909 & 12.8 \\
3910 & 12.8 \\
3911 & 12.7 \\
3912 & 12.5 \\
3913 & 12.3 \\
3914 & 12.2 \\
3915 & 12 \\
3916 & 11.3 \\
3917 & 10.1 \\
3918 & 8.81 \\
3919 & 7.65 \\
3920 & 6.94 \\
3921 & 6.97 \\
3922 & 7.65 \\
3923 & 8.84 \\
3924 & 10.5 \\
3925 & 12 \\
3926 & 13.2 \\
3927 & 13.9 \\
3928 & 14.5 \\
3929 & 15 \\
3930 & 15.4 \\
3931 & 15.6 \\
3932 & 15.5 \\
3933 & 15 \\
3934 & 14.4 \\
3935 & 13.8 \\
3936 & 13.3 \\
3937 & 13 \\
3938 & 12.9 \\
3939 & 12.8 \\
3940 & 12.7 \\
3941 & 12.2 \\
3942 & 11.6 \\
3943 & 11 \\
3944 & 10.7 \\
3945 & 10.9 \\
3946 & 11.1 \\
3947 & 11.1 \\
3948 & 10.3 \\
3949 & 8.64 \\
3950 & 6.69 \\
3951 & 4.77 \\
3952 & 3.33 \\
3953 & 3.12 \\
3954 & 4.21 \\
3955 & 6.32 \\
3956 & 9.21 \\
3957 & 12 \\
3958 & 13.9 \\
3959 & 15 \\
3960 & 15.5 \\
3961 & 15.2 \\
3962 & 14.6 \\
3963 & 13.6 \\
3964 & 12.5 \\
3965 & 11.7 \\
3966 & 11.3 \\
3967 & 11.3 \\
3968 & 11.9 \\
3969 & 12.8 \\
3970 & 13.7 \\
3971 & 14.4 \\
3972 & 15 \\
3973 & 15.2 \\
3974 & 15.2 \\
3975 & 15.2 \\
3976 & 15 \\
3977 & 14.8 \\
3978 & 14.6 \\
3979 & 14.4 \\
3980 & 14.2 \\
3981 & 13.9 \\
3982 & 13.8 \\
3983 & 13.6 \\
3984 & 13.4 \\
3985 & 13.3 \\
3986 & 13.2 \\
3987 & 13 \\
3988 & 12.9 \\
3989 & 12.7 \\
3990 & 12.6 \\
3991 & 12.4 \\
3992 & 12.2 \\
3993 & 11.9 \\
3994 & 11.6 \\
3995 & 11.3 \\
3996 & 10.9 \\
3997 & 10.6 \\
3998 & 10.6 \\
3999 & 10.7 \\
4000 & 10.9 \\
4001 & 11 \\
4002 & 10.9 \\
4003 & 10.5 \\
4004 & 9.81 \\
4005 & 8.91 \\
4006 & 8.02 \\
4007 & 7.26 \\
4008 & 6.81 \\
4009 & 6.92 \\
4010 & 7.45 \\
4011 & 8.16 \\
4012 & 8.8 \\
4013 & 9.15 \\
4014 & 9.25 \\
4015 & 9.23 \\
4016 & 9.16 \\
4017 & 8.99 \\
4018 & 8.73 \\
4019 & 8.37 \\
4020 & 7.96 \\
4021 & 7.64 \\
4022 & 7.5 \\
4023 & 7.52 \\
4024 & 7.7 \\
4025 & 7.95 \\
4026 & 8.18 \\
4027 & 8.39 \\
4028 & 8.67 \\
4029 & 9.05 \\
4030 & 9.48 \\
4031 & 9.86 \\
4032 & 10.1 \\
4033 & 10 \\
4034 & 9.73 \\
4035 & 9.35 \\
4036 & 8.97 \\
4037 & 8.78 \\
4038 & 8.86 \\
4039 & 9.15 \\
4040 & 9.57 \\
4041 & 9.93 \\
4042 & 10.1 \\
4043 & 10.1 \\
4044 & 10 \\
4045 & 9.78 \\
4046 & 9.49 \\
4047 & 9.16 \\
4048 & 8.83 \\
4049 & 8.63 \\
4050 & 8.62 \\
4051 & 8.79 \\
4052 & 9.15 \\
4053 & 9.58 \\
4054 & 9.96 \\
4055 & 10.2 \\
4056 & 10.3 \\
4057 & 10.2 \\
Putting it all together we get 4.6 A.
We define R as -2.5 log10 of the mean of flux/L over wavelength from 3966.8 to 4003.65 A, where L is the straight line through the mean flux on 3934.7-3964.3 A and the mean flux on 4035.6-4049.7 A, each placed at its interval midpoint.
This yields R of -0.24 mag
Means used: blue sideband 10.8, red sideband 9.37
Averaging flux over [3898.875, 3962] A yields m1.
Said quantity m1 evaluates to 11.5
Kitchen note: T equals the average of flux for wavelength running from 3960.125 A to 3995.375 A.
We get 13.4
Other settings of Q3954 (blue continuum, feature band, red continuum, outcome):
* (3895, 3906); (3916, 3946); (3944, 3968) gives -3.02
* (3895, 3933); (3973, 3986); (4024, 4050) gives -4.80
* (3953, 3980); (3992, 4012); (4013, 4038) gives 1.37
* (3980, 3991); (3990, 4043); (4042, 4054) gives 9.02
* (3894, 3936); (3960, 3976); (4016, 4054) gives -4.64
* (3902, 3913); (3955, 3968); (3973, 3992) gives 0.76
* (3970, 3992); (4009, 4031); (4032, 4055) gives 5.24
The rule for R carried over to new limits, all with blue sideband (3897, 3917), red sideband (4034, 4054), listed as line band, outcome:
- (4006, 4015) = 0.24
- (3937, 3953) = 0.15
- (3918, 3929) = 0.14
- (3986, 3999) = -0.15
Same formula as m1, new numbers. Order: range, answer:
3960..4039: 11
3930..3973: 11.7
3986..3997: 12.1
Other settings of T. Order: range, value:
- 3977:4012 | 11.3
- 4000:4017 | 8.9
